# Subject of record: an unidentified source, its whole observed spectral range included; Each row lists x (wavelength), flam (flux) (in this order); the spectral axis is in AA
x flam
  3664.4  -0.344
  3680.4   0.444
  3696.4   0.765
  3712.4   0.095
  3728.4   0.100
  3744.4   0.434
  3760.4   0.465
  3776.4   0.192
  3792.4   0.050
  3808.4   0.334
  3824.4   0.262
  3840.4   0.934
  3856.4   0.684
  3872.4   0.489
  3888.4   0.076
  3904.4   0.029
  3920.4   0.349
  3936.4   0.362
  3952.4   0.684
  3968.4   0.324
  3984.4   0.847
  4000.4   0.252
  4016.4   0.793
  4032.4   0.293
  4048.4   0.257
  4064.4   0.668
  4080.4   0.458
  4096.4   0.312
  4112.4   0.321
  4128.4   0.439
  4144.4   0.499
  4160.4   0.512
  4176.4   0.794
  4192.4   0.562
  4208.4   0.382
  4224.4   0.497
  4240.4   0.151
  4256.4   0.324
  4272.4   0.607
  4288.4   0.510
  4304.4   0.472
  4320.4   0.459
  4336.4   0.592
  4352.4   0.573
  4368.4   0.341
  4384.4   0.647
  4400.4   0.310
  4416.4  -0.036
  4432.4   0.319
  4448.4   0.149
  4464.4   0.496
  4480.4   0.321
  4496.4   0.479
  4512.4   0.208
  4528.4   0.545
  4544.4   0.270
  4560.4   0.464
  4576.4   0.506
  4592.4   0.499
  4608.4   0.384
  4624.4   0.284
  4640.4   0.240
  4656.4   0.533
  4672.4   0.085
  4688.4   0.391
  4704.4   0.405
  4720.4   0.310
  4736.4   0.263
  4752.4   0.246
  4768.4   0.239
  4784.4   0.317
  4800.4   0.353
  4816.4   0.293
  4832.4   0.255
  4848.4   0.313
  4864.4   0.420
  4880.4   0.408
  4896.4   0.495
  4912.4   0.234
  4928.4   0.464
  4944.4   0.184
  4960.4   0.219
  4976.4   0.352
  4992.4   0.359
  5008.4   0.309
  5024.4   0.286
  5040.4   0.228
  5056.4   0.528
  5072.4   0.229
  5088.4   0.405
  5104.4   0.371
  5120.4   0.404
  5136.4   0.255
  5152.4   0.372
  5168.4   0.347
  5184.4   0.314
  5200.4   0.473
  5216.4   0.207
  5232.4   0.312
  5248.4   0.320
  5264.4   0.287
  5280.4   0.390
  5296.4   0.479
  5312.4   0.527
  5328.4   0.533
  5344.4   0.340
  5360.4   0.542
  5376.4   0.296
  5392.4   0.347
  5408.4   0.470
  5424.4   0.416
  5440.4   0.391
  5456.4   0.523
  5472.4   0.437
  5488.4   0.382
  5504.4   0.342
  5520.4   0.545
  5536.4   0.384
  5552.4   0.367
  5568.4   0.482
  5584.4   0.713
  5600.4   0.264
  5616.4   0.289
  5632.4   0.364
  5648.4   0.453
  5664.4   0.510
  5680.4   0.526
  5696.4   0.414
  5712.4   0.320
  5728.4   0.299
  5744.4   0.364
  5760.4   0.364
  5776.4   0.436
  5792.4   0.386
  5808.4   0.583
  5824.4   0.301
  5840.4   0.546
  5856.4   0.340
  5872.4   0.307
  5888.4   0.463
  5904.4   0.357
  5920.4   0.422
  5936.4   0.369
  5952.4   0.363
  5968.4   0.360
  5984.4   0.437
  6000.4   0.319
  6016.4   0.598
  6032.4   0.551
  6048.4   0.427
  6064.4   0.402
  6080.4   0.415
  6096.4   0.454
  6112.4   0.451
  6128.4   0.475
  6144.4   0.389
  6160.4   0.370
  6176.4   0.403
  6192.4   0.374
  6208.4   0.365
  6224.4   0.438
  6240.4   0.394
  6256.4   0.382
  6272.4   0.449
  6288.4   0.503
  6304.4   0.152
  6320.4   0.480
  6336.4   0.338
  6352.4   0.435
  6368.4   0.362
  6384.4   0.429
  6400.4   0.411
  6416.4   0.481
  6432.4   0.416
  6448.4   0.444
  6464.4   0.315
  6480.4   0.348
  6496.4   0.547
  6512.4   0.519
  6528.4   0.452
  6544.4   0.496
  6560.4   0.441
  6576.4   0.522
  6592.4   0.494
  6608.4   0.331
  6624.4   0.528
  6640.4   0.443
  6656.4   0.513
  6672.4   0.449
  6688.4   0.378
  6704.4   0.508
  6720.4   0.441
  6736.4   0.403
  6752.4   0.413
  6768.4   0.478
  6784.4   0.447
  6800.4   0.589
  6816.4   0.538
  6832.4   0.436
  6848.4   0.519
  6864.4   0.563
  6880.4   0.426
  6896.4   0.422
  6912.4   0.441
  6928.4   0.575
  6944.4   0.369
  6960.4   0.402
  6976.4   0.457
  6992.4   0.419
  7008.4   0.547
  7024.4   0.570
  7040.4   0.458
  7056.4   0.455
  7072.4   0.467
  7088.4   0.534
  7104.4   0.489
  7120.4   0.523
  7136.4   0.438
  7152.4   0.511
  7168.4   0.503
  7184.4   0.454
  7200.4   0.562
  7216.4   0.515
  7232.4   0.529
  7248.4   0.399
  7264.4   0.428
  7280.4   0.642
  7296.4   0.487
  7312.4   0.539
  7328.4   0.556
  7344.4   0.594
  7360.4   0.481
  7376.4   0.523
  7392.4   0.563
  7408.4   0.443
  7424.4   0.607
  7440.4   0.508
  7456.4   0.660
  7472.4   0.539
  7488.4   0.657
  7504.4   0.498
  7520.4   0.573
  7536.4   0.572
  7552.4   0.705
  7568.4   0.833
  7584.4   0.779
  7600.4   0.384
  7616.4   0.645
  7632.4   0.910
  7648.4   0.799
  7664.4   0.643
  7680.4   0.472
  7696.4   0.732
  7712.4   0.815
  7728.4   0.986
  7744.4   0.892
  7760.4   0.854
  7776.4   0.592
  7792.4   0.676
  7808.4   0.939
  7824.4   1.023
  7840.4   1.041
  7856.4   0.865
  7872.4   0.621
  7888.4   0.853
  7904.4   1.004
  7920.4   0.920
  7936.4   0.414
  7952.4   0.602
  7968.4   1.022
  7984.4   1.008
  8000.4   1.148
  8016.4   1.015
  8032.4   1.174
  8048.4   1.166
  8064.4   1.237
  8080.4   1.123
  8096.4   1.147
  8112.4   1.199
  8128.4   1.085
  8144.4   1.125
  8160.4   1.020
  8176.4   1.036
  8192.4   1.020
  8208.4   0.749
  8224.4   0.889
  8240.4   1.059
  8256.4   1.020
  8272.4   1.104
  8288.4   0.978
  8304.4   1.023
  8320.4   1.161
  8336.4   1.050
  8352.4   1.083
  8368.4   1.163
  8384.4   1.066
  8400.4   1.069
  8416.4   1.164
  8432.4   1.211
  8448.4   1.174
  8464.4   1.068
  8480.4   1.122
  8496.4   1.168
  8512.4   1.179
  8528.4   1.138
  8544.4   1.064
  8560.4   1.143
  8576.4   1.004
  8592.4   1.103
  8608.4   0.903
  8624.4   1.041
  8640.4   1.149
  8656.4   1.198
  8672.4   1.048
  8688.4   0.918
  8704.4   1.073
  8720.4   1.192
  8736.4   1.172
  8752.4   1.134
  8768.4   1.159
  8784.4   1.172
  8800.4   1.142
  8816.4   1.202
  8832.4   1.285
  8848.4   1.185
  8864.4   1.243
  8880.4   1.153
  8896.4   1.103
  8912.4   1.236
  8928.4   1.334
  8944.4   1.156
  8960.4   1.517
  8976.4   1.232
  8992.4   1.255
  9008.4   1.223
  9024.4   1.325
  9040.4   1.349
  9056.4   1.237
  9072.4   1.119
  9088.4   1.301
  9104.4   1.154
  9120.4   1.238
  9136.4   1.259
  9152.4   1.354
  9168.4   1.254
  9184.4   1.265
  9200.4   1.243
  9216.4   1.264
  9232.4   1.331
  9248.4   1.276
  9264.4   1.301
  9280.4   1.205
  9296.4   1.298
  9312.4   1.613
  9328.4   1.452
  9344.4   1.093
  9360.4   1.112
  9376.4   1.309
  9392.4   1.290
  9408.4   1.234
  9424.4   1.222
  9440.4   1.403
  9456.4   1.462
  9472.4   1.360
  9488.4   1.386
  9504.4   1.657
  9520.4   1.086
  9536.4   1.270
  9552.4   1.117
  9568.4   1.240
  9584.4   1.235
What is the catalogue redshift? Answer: 1.001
